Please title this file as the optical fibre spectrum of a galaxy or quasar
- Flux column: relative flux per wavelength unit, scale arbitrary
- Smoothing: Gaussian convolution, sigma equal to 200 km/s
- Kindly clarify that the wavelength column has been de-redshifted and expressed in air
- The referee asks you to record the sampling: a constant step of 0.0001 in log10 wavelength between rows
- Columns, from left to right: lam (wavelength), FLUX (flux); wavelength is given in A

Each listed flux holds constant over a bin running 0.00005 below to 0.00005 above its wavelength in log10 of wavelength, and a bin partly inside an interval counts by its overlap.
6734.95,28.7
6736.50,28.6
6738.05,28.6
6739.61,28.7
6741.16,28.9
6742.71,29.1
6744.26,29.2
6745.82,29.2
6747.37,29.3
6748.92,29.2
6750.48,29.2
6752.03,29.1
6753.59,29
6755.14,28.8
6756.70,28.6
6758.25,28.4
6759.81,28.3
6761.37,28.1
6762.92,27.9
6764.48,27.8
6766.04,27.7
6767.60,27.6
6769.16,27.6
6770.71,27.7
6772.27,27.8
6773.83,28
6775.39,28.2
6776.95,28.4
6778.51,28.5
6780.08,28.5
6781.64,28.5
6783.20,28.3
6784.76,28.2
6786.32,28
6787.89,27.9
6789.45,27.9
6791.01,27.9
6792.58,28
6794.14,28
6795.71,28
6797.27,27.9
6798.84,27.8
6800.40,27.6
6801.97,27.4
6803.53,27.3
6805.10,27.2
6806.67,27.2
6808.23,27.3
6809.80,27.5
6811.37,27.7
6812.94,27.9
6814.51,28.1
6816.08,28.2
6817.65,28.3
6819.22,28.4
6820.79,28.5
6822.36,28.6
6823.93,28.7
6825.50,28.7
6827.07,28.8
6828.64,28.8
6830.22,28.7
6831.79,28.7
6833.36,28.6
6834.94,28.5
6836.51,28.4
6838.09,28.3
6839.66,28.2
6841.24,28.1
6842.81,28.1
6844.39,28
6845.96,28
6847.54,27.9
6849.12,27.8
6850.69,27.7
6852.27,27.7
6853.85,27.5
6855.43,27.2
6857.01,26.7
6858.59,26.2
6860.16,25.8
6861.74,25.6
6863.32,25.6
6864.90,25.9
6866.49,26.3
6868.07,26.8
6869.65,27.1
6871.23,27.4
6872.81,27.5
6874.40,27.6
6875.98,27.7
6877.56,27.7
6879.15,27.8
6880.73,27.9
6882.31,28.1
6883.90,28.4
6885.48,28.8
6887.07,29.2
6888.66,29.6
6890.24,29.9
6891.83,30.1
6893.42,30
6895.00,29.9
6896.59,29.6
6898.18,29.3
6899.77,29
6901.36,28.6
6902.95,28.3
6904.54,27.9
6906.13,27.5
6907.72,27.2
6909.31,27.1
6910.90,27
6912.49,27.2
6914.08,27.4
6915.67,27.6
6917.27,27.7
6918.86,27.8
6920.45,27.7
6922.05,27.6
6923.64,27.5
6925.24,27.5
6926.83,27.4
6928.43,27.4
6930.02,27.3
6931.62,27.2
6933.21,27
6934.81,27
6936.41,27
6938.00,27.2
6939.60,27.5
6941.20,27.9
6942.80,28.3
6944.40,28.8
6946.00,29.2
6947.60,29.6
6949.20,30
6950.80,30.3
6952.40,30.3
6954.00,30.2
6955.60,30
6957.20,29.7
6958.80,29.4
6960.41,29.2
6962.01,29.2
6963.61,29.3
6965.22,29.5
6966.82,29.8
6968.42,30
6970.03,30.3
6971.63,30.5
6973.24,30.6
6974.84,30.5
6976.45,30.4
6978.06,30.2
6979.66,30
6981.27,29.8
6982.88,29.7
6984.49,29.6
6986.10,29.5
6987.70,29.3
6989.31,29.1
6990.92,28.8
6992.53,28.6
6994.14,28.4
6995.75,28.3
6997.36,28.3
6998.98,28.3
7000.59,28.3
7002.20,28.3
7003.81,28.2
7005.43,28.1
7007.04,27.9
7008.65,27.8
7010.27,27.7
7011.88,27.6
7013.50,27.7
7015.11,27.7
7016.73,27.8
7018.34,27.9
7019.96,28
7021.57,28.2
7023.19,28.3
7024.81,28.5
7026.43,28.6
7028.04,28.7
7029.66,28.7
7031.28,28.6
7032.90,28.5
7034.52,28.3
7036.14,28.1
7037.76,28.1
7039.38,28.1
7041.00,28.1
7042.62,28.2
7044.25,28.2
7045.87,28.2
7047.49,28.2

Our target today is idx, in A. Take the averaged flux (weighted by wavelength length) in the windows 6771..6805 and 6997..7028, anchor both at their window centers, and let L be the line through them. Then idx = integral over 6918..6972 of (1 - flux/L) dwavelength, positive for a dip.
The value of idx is -1.2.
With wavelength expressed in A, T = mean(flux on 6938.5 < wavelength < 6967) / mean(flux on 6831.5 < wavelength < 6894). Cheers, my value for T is 1.05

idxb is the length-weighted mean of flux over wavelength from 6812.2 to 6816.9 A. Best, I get 28.1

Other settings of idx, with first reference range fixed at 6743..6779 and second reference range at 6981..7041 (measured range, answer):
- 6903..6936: 1.2 A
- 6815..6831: -0.1 A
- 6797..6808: 0.4 A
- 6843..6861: 0.7 A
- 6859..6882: 1.2 A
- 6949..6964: -0.7 A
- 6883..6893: -0.3 A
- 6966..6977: -0.7 A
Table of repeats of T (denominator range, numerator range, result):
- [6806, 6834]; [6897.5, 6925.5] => 0.98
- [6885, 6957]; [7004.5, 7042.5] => 0.99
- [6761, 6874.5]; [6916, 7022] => 1.03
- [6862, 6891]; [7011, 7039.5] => 1.02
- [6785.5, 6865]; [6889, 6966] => 1.02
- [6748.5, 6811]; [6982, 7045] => 1.01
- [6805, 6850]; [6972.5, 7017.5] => 1.02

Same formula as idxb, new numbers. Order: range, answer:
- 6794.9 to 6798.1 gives 27.9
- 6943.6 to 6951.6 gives 29.6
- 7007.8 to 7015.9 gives 27.7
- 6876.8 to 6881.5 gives 27.8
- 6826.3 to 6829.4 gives 28.8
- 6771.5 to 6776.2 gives 28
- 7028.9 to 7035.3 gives 28.5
